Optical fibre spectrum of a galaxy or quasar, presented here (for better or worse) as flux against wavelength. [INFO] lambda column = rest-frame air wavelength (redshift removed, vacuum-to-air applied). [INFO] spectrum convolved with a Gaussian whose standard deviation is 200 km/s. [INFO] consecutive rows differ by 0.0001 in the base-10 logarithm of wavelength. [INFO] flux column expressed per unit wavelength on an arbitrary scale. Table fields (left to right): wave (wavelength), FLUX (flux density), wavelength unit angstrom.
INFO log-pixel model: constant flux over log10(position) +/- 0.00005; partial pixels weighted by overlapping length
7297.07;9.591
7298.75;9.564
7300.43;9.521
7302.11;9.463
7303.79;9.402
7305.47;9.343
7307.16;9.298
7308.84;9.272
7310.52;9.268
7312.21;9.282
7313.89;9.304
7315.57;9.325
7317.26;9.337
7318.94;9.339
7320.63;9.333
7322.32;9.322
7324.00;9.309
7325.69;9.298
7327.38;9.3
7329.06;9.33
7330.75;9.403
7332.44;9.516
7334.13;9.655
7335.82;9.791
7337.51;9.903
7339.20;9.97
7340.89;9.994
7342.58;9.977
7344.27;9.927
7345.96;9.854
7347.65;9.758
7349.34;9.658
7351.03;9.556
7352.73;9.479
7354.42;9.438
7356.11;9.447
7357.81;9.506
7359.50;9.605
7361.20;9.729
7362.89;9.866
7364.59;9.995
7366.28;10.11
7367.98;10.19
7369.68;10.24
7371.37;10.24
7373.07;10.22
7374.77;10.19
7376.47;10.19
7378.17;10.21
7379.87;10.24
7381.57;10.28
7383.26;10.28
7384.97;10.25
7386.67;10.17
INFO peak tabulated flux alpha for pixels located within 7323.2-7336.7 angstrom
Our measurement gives 9.791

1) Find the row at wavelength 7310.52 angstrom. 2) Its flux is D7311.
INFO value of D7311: 9.268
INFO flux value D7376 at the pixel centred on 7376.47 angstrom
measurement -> 10.19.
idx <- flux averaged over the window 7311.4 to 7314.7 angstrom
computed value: 9.3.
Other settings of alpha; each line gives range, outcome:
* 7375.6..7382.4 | 10.28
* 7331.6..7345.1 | 9.994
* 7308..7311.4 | 9.272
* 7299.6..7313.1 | 9.521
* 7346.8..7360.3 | 9.758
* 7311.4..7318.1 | 9.337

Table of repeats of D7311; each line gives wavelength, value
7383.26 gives 10.28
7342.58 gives 9.977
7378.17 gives 10.21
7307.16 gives 9.298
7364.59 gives 9.995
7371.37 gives 10.24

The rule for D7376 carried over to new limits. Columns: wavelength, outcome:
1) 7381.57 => 10.28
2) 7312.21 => 9.282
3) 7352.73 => 9.479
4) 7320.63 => 9.333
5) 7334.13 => 9.655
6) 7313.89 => 9.304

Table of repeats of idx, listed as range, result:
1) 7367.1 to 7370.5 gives 10.2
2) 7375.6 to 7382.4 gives 10.2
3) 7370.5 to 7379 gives 10.2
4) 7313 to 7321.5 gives 9.33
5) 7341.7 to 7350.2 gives 9.85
